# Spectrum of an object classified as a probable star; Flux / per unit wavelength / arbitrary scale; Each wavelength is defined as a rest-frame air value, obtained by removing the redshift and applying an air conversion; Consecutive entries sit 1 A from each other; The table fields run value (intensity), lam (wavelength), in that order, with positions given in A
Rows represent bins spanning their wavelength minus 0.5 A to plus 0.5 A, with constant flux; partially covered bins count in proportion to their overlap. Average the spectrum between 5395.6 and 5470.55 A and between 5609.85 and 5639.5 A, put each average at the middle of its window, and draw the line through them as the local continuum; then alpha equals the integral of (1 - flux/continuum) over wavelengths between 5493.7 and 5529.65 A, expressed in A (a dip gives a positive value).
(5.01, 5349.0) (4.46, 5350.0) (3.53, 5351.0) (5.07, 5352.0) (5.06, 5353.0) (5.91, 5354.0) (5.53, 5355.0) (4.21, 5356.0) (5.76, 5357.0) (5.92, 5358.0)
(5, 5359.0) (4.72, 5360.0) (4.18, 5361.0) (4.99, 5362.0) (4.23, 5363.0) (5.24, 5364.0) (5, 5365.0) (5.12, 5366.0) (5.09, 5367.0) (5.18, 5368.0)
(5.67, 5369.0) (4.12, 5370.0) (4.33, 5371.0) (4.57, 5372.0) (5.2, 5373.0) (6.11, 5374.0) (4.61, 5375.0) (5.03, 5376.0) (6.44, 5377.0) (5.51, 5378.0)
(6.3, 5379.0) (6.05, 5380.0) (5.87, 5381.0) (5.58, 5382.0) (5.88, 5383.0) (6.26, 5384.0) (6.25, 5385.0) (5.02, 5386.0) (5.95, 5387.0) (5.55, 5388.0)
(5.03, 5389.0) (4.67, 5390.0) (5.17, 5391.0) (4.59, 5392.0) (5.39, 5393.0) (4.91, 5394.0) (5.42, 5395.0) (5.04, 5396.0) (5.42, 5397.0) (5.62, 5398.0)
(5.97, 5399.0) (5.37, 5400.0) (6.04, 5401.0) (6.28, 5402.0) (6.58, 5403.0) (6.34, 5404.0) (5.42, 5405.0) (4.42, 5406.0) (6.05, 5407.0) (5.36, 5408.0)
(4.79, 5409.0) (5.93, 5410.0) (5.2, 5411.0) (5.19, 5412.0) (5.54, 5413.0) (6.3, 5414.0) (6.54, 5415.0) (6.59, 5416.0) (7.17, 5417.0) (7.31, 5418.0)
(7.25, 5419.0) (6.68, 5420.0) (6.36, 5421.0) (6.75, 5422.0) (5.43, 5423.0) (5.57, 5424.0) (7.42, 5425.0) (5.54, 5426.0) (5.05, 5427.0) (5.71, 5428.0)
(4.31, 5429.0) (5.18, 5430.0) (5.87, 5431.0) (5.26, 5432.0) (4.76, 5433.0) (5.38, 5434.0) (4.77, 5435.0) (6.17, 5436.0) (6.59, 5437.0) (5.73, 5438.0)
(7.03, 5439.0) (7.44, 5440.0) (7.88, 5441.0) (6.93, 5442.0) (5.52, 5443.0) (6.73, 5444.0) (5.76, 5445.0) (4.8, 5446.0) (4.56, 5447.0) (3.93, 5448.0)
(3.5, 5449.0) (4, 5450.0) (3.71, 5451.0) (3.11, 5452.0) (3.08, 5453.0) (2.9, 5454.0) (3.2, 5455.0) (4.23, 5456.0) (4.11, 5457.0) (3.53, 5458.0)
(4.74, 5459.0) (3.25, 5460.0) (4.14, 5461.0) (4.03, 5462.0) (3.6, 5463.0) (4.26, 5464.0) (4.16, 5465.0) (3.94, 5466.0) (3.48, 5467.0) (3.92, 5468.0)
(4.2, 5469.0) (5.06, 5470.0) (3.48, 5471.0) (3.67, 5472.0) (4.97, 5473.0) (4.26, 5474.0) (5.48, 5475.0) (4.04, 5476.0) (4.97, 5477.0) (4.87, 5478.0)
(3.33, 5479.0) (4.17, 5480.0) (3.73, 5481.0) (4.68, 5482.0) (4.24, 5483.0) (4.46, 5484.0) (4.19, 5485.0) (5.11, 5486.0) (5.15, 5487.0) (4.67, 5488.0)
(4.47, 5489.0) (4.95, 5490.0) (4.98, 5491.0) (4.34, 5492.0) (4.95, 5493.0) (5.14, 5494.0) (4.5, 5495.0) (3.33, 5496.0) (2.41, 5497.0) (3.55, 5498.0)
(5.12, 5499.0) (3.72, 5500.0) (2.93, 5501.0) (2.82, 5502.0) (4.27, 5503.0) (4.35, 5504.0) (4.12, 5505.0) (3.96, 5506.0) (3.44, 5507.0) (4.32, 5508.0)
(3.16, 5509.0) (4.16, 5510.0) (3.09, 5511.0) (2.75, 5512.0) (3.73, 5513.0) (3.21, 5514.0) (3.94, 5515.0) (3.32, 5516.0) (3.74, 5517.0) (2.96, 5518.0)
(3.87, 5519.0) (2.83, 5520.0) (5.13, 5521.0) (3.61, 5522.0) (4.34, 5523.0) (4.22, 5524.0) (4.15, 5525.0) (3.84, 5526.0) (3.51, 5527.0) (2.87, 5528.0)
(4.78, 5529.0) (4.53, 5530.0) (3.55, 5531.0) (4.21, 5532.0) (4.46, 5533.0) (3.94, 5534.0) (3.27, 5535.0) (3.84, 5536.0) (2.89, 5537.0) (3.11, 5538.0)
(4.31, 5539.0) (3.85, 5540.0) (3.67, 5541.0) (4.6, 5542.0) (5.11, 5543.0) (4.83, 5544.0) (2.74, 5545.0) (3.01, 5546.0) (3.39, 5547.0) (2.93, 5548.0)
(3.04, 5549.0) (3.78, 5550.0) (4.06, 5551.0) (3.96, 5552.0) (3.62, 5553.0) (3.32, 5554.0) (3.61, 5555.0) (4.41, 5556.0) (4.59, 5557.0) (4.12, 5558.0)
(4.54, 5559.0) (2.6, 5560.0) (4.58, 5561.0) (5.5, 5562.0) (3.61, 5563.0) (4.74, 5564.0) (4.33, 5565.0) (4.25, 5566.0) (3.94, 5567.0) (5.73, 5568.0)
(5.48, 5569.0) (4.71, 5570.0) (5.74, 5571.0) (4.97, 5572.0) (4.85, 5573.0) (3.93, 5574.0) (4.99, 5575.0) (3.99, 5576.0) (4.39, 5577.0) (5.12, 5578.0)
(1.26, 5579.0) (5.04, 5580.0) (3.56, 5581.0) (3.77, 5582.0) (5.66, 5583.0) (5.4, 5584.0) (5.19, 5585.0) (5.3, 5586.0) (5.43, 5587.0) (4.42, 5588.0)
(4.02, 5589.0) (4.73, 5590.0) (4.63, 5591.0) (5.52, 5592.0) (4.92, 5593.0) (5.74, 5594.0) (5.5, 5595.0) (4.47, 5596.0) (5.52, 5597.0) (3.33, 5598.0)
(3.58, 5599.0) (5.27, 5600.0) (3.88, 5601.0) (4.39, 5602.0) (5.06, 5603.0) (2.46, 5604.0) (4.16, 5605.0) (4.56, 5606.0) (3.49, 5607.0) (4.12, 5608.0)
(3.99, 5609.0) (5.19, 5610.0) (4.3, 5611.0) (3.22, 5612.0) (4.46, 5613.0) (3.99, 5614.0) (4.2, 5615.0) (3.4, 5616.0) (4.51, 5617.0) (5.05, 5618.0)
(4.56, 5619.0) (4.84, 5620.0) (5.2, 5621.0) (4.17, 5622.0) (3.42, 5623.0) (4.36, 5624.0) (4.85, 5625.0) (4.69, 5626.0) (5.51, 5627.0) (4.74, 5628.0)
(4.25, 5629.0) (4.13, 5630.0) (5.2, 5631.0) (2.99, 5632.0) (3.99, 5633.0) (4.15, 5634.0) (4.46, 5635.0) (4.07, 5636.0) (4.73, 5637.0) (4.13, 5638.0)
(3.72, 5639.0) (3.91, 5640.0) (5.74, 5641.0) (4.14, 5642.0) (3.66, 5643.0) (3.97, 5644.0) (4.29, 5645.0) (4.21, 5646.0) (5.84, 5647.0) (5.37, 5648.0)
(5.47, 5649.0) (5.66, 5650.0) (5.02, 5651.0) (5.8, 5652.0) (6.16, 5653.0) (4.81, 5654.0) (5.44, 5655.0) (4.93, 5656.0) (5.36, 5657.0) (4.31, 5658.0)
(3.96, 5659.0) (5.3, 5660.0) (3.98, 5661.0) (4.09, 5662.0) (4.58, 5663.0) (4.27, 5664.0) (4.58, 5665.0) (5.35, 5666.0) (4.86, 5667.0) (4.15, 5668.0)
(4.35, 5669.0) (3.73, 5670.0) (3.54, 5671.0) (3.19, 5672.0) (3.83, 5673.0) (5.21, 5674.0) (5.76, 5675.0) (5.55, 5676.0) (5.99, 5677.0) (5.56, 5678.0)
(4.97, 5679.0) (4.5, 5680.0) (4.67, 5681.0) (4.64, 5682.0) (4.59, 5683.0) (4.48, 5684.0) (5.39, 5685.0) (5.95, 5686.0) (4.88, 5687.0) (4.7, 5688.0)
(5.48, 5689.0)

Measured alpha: 8.3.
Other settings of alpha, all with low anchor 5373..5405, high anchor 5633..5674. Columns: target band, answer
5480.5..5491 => 1.3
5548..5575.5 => 3.5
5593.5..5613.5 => 1.8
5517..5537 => 4.8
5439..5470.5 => 5.2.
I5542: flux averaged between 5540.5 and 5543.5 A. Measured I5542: 4.46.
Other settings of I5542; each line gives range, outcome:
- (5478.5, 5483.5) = 4.03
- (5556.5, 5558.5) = 4.36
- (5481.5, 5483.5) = 4.46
